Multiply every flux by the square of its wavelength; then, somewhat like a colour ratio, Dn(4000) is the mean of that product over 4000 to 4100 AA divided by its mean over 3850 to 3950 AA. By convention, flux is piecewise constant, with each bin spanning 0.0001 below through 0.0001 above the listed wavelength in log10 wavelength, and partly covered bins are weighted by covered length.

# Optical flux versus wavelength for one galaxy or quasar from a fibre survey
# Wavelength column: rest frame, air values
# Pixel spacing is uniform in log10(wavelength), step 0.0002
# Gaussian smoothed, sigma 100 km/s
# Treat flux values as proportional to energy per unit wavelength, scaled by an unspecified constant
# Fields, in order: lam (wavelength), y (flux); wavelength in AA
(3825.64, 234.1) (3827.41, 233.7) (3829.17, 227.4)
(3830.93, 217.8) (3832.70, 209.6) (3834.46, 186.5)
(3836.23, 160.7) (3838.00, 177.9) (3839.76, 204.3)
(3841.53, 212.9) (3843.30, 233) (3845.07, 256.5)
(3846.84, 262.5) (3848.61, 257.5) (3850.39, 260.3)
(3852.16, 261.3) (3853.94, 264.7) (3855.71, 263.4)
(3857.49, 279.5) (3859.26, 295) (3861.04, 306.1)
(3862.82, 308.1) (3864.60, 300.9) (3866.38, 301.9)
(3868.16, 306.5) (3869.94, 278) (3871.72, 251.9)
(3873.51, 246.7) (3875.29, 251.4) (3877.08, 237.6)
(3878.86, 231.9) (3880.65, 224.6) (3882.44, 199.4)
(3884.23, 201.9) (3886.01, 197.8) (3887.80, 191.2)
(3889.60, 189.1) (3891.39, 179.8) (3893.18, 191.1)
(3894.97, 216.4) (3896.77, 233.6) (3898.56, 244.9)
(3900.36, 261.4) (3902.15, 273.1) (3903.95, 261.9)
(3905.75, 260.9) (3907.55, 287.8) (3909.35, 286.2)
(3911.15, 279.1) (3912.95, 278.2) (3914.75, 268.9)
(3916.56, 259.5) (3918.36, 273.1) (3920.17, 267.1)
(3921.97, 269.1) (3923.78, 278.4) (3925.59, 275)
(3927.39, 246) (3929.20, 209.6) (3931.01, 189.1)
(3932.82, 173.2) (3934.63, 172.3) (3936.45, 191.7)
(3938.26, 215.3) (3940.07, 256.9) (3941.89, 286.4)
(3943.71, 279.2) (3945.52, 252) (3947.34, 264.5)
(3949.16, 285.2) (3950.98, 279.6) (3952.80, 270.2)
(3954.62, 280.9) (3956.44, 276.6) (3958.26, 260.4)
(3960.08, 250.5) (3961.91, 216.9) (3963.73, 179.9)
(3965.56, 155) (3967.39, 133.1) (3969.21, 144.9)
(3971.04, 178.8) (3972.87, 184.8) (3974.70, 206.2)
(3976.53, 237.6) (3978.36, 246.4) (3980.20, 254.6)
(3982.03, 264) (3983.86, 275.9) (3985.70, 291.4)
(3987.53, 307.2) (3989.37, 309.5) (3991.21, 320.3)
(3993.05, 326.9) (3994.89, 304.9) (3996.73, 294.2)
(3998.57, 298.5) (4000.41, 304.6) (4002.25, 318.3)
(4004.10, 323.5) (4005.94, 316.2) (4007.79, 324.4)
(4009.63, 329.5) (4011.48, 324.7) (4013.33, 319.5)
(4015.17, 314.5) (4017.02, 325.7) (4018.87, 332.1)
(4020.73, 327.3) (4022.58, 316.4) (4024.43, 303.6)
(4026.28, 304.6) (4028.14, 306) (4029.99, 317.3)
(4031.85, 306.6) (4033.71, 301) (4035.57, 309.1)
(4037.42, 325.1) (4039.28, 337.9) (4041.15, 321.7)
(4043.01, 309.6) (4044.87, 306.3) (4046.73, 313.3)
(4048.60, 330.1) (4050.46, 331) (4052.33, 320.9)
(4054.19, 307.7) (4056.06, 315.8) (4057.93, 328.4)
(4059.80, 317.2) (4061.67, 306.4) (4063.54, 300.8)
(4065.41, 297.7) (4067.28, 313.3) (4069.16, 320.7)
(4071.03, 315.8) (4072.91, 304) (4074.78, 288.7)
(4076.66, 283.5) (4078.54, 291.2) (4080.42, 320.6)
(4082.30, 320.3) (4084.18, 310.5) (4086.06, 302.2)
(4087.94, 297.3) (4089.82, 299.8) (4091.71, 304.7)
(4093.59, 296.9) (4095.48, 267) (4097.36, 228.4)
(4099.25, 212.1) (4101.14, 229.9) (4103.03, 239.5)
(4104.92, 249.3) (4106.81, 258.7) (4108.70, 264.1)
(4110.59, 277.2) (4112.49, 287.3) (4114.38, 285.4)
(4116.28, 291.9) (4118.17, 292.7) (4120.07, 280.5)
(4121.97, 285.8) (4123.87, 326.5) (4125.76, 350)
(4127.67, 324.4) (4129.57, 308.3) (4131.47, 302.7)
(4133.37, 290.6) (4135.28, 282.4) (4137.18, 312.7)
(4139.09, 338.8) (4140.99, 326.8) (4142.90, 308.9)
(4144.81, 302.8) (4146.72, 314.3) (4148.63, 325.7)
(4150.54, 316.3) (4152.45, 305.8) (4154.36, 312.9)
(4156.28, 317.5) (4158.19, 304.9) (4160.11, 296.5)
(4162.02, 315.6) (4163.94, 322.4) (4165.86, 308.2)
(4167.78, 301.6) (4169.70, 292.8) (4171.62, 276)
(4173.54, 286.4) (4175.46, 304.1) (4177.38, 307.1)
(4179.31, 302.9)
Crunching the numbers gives 1.33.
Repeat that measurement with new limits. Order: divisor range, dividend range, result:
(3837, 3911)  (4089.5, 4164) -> 1.35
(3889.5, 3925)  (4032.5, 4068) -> 1.33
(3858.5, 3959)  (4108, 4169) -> 1.37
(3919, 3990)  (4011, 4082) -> 1.38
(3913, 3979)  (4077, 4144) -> 1.35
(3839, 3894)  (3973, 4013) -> 1.27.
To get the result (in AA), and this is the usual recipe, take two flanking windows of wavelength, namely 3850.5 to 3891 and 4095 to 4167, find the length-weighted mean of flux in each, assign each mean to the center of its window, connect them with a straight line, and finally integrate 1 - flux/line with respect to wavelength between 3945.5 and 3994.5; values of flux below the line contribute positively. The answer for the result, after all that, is 4.0 AA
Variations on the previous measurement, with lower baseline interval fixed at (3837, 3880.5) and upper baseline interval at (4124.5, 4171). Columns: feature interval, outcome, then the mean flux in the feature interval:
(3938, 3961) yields 0.7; 267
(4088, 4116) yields 3.4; 266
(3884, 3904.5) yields 3.5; 220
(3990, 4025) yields -3.8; 317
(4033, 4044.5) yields -1.0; 317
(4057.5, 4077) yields -0.7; 307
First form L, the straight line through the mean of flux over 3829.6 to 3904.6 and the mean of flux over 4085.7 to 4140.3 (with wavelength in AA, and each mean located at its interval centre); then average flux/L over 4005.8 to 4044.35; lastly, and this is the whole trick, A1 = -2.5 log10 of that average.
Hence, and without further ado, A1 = -0.179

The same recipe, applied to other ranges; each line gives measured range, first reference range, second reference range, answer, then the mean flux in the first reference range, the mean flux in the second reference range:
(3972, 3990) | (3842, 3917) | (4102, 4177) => 0.059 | 253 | 300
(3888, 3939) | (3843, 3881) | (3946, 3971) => 0.034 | 268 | 229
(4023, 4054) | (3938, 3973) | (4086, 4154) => -0.197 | 234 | 291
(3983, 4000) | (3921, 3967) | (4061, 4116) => -0.191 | 239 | 285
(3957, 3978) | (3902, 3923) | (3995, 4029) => 0.436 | 272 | 316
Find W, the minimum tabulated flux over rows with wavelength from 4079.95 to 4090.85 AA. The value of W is 297.3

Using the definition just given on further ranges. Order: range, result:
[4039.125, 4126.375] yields 212.1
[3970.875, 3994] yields 178.8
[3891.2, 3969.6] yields 133.1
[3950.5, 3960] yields 260.4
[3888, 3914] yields 179.8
